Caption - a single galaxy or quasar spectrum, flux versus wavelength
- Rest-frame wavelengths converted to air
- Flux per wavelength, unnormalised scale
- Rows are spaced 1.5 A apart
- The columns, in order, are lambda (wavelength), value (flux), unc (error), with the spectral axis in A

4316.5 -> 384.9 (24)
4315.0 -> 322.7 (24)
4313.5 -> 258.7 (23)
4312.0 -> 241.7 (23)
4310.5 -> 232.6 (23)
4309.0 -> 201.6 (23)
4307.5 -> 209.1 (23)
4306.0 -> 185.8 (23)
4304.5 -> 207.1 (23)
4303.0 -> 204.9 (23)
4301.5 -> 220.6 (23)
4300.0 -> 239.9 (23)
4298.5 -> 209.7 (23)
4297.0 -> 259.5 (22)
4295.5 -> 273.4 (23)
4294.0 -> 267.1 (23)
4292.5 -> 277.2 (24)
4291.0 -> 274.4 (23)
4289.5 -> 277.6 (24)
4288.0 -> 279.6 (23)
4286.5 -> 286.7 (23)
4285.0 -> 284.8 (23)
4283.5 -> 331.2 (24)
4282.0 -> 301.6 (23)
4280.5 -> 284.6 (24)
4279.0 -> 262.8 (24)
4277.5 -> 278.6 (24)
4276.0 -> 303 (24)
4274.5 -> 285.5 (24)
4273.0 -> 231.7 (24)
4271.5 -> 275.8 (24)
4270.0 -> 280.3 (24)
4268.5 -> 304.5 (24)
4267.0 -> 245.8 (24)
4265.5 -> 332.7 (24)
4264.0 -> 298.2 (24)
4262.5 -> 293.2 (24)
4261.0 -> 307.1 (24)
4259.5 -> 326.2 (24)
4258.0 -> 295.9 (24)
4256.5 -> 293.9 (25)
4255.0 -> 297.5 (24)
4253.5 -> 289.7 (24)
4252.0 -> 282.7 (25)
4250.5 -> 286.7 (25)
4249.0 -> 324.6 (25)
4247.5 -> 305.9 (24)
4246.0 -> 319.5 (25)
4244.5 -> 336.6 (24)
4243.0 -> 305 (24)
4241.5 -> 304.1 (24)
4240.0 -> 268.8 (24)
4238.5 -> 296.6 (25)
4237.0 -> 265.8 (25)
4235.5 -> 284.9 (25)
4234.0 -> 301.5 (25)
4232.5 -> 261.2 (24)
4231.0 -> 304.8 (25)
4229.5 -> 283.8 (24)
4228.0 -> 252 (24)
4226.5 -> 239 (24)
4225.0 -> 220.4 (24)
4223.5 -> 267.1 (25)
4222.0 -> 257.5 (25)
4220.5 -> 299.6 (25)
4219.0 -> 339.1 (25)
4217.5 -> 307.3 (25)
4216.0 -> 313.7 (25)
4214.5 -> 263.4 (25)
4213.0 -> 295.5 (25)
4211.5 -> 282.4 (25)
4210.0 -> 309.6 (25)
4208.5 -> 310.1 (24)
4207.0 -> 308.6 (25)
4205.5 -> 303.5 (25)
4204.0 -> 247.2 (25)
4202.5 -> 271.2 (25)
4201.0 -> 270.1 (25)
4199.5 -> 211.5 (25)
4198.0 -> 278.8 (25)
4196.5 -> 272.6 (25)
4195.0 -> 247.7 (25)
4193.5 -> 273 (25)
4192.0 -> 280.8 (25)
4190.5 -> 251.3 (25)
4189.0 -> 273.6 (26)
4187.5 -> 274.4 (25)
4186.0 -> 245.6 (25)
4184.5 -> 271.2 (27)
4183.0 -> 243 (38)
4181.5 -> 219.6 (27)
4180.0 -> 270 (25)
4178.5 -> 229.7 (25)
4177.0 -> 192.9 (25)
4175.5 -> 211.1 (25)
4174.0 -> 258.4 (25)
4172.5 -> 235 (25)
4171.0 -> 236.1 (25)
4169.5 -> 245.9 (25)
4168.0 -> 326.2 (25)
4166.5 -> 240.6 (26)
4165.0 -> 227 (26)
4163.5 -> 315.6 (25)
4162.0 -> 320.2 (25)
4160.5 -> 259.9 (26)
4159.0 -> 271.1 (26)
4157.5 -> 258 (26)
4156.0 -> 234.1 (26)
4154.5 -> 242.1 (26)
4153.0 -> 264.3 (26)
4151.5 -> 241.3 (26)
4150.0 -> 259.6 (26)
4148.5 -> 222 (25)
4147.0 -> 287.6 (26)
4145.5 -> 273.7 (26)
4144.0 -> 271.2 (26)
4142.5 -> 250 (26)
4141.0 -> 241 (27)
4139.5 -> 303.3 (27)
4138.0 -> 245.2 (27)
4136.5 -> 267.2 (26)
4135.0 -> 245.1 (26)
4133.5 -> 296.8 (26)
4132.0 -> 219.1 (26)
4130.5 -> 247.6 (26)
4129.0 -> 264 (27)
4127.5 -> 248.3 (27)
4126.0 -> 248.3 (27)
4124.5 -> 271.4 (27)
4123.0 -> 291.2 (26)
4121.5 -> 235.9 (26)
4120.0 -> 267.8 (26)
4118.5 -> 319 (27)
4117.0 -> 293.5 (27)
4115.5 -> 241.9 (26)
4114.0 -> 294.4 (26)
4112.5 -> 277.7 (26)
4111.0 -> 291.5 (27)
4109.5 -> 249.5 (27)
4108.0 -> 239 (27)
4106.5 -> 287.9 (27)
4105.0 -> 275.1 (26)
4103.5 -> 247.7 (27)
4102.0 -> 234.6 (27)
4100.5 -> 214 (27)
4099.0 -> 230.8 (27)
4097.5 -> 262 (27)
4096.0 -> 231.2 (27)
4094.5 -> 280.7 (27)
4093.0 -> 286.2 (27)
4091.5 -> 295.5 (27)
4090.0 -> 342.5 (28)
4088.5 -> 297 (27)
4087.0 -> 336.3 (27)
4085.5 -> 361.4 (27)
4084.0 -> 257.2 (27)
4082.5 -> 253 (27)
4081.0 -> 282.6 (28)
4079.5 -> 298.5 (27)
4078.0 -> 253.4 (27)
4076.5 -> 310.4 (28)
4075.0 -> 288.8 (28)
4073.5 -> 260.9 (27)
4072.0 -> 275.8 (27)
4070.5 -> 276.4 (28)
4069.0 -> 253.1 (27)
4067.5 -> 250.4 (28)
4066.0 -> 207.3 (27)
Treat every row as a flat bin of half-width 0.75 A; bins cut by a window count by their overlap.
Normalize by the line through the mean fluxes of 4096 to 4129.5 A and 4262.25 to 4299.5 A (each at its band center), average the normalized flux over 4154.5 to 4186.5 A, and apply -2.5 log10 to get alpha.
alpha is 0.06 mag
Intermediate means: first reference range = 262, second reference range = 280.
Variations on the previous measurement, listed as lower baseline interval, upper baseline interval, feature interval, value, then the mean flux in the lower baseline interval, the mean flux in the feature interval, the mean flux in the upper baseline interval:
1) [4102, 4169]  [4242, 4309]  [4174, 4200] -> 0.08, 265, 250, 277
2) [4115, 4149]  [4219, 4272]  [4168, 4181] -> 0.14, 264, 240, 290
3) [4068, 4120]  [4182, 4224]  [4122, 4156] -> 0.07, 276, 258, 277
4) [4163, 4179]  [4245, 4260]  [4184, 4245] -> -0.01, 246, 279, 302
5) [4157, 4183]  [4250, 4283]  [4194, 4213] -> -0.04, 254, 277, 289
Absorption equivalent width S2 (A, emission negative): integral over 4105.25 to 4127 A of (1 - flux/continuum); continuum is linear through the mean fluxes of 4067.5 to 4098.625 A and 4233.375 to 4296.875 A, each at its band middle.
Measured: 1.0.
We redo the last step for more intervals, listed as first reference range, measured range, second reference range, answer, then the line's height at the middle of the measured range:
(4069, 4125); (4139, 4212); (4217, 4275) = 5.4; 283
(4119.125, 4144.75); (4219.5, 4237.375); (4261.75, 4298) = 0.2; 275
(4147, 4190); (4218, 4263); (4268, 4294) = -3.0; 272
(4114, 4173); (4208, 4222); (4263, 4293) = -1.3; 275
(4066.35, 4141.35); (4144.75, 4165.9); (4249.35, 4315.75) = 0.6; 271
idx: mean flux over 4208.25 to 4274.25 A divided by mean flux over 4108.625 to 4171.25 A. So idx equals 1.1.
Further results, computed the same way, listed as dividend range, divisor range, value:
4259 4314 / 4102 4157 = 1.01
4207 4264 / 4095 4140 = 1.12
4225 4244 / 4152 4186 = 1.10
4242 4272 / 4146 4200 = 1.17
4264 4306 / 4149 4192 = 1.06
